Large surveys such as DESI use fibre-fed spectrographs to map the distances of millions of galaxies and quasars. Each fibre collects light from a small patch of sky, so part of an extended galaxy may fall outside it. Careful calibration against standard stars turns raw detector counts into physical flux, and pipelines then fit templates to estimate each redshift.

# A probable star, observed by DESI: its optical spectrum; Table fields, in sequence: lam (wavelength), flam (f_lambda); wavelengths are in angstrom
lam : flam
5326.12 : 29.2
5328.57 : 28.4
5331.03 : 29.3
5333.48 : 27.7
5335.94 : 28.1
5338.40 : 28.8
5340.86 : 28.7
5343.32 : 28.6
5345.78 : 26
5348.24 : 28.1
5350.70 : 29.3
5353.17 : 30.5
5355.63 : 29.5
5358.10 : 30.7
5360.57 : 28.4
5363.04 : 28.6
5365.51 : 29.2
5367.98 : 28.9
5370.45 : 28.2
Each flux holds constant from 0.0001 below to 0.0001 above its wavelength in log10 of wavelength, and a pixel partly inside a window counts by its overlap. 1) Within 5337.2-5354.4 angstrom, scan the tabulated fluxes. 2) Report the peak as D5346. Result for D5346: 30.5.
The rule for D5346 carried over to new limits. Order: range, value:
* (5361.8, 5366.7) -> 29.2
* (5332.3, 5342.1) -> 28.8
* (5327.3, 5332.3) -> 29.3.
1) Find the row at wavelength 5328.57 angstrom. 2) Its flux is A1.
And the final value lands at 28.4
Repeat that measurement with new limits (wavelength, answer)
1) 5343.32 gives 28.6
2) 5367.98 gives 28.9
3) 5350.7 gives 29.3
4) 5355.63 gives 29.5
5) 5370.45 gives 28.2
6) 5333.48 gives 27.7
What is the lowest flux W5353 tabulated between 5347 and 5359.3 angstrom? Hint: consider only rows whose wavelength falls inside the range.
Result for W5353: 28.1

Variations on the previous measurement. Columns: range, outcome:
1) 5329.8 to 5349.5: 26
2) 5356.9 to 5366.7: 28.4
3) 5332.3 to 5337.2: 27.7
